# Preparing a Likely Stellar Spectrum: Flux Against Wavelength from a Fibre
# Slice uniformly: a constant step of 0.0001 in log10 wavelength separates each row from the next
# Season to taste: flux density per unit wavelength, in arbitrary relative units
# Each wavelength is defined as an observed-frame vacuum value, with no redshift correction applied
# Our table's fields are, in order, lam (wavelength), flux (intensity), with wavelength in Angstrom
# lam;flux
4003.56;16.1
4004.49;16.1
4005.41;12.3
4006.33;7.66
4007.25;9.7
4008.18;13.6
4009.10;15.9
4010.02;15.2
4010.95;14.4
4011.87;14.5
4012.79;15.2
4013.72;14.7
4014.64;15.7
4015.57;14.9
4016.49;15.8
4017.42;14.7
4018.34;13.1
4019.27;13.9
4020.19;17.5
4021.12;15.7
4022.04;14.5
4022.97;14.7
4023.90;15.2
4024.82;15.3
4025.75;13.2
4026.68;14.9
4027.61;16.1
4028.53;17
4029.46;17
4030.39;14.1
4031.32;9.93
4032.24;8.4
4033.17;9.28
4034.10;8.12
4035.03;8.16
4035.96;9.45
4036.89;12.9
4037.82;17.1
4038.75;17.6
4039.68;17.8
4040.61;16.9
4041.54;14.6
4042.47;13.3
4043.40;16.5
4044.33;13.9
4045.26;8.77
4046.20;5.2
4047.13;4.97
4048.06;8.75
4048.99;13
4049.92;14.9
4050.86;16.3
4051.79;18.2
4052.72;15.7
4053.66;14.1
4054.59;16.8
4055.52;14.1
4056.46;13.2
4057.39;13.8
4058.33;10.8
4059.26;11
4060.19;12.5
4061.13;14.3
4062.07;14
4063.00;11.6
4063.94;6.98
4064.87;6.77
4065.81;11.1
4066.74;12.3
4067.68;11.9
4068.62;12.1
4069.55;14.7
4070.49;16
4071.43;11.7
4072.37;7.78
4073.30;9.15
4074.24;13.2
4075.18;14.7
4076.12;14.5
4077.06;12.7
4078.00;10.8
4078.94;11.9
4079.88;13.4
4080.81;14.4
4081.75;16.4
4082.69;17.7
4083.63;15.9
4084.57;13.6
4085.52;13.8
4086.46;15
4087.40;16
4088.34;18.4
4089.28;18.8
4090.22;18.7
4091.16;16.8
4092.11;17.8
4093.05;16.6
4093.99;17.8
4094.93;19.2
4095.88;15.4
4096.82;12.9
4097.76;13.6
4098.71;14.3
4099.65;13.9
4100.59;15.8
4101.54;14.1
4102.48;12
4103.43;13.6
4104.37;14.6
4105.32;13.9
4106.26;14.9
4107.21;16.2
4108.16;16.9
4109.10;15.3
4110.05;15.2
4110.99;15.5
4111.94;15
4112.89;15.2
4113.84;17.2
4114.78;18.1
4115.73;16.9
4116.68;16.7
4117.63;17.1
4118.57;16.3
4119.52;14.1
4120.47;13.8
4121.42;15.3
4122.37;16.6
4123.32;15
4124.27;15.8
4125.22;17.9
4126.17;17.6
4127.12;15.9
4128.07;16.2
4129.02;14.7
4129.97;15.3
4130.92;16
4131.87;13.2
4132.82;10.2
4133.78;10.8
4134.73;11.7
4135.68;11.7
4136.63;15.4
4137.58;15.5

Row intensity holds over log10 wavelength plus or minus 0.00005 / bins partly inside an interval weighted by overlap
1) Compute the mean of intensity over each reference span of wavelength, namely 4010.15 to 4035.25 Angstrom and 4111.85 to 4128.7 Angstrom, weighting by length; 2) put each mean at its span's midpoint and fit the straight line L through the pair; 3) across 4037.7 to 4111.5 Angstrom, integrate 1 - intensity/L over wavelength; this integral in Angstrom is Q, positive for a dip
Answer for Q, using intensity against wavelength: 5.7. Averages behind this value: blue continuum 14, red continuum 16.2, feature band 14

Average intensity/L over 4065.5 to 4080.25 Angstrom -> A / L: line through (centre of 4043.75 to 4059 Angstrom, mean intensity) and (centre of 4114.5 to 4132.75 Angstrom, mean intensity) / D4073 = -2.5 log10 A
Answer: 0.10 mag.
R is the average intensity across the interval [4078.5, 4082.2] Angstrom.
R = 14.1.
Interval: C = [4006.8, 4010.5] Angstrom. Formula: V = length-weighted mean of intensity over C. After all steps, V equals 13.6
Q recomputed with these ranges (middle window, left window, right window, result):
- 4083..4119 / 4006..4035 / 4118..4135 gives -2.9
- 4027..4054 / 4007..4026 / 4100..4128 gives 3.4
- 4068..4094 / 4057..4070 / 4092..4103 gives -2.0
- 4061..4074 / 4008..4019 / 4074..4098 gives 3.3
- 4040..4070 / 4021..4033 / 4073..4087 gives 3.0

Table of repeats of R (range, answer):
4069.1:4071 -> 15.2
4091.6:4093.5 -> 17.2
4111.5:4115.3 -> 16.4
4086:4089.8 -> 17.1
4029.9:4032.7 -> 10.9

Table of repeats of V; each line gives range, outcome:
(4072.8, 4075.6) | 12.3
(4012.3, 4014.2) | 15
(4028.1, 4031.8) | 14.5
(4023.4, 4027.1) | 14.6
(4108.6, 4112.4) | 15.3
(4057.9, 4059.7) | 10.9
